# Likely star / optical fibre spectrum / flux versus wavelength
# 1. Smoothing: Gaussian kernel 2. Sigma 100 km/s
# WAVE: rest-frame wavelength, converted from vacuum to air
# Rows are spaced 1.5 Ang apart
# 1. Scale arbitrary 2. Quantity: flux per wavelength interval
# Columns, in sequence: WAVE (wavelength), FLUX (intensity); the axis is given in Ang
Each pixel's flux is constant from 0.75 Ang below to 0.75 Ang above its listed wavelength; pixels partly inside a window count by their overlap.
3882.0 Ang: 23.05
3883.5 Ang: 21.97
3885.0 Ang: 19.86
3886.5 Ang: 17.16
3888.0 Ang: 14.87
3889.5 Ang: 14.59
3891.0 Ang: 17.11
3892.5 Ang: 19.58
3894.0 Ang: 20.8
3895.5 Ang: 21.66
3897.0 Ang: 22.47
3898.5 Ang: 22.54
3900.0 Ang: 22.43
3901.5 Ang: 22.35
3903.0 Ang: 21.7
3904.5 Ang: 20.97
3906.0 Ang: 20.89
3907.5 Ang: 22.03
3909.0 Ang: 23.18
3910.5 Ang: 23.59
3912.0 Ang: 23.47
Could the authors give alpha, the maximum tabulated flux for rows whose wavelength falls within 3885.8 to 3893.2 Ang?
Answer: 19.58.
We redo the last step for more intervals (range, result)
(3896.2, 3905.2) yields 22.54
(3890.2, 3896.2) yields 21.66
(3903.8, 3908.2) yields 22.03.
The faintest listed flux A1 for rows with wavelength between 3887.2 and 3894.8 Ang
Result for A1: 14.59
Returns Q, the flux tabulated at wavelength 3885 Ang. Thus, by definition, 19.86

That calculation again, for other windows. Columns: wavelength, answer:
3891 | 17.11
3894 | 20.8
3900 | 22.43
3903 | 21.7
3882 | 23.05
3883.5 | 21.97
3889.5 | 14.59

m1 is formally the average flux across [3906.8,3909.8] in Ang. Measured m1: 22.6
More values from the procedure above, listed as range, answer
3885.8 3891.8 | 16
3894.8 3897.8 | 22.1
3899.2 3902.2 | 22.4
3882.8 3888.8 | 18.4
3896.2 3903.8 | 22.3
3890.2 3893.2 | 18.3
